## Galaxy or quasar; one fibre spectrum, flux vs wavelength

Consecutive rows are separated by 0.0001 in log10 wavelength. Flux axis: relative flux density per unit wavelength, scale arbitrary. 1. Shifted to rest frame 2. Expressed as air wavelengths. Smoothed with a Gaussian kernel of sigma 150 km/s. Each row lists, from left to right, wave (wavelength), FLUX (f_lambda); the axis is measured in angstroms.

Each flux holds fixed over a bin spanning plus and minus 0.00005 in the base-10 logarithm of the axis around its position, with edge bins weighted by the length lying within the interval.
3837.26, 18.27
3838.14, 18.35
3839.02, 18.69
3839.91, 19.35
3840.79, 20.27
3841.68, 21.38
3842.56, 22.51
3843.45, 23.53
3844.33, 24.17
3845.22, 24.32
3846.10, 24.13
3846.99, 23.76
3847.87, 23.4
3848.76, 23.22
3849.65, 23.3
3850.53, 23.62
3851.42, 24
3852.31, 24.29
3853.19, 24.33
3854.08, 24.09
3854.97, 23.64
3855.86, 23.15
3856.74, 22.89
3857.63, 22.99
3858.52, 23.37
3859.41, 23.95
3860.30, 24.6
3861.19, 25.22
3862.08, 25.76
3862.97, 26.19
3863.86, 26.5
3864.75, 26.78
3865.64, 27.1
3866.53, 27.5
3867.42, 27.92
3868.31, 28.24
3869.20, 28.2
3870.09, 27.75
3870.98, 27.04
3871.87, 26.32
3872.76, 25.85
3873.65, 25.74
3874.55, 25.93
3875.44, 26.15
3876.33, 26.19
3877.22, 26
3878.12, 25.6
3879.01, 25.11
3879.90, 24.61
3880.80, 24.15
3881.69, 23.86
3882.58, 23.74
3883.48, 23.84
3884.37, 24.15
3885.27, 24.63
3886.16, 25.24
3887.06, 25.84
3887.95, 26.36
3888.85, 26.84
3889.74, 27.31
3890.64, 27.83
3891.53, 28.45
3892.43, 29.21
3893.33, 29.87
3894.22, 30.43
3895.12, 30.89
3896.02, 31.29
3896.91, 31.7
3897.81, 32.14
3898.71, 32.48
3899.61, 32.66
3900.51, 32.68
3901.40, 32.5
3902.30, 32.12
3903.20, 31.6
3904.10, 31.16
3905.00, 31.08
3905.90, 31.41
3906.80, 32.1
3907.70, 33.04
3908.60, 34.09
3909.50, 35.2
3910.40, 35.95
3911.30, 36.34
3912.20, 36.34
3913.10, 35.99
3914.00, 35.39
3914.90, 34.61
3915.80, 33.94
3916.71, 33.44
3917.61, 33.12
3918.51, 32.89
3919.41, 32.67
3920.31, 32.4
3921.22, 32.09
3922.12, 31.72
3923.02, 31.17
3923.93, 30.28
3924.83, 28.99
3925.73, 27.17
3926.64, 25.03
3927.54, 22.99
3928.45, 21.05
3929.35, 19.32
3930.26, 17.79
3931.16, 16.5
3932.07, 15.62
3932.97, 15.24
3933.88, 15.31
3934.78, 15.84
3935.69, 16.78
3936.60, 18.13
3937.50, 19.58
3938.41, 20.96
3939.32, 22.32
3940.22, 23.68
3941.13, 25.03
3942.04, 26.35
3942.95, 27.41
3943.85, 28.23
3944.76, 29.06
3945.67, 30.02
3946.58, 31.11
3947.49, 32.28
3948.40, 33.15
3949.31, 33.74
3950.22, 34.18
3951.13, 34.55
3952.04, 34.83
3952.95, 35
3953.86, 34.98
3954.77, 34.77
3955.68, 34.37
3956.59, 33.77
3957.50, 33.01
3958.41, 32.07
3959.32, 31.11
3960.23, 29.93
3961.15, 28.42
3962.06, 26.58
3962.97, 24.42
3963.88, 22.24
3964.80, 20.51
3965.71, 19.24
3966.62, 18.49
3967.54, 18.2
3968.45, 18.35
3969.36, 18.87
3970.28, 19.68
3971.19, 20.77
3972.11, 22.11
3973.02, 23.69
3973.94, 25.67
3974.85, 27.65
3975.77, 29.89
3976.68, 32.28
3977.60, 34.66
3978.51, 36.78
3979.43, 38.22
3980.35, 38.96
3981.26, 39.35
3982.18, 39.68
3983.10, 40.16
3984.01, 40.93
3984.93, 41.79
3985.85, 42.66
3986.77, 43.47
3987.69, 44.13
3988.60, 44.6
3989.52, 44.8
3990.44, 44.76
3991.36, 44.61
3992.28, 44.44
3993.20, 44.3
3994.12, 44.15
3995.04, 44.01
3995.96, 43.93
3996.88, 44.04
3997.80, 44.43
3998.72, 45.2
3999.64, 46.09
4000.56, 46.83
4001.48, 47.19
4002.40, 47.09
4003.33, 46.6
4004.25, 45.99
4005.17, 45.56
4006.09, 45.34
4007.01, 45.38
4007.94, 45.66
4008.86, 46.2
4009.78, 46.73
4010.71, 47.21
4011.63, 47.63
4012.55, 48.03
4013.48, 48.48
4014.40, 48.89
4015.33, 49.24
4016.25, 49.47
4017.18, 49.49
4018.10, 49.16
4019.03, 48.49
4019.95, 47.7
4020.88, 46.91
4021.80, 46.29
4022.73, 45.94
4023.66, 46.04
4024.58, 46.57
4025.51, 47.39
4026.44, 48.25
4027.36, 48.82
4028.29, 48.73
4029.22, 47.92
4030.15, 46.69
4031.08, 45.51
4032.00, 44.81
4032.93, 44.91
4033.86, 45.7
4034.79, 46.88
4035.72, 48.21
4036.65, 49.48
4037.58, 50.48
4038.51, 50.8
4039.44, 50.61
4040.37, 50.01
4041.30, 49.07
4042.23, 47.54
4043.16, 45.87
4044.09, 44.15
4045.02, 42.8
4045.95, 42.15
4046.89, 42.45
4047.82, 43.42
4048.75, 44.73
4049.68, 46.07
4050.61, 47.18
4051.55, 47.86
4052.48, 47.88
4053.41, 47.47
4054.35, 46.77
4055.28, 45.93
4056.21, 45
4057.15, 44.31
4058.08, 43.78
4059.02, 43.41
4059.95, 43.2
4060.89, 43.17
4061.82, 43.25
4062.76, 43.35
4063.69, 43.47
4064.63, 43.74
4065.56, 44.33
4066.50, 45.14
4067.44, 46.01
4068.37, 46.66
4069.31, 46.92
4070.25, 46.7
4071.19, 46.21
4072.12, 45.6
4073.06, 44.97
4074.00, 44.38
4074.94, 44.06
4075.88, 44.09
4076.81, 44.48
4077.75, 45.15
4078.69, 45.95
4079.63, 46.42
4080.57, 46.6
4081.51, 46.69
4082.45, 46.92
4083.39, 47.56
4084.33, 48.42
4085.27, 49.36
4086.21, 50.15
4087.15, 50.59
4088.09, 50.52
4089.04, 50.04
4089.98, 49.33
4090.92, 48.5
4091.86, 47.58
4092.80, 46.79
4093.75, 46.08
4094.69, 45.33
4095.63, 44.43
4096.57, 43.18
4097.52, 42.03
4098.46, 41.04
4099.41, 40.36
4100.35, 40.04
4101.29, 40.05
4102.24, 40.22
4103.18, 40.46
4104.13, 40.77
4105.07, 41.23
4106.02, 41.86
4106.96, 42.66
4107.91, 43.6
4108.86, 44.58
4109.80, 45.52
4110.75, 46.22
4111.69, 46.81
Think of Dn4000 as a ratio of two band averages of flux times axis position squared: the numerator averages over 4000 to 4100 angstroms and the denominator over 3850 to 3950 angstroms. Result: 1.83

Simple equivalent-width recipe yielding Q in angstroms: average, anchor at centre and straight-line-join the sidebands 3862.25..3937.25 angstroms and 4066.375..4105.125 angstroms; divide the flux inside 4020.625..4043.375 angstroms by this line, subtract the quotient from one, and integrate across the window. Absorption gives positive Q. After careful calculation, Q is -4.1 angstroms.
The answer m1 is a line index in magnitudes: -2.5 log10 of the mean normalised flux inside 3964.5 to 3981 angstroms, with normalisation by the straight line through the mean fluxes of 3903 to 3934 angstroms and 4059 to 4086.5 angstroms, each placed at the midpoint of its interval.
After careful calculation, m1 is 0.328 mag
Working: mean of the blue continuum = 29.3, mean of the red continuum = 45.6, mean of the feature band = 26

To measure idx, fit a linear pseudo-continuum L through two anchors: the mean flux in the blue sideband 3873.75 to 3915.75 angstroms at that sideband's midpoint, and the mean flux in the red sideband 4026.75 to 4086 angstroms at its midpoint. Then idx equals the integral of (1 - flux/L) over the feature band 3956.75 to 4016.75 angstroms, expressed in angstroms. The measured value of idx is 2.45 angstroms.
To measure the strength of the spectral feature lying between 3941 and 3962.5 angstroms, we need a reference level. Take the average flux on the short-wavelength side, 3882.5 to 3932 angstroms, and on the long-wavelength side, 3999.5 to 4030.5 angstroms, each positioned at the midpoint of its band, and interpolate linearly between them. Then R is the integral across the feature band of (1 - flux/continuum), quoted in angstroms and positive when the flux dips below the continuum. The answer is 3.2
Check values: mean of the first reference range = 29.7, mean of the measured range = 31.5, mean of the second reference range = 47.3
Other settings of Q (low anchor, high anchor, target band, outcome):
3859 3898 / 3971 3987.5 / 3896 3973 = 7.0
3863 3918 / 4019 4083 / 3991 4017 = -3.2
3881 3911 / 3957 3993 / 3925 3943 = 6.0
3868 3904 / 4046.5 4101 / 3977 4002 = -3.4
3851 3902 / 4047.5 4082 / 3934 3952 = 3.7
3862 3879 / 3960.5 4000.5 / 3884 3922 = -3.2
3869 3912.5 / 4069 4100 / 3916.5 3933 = 2.8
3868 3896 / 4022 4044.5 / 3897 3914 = -2.0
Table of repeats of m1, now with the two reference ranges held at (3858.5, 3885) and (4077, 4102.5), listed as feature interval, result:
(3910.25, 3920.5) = -0.157 mag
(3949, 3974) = 0.238 mag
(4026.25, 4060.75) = -0.118 mag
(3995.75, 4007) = -0.208 mag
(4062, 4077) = -0.023 mag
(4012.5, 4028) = -0.211 mag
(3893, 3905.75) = -0.119 mag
